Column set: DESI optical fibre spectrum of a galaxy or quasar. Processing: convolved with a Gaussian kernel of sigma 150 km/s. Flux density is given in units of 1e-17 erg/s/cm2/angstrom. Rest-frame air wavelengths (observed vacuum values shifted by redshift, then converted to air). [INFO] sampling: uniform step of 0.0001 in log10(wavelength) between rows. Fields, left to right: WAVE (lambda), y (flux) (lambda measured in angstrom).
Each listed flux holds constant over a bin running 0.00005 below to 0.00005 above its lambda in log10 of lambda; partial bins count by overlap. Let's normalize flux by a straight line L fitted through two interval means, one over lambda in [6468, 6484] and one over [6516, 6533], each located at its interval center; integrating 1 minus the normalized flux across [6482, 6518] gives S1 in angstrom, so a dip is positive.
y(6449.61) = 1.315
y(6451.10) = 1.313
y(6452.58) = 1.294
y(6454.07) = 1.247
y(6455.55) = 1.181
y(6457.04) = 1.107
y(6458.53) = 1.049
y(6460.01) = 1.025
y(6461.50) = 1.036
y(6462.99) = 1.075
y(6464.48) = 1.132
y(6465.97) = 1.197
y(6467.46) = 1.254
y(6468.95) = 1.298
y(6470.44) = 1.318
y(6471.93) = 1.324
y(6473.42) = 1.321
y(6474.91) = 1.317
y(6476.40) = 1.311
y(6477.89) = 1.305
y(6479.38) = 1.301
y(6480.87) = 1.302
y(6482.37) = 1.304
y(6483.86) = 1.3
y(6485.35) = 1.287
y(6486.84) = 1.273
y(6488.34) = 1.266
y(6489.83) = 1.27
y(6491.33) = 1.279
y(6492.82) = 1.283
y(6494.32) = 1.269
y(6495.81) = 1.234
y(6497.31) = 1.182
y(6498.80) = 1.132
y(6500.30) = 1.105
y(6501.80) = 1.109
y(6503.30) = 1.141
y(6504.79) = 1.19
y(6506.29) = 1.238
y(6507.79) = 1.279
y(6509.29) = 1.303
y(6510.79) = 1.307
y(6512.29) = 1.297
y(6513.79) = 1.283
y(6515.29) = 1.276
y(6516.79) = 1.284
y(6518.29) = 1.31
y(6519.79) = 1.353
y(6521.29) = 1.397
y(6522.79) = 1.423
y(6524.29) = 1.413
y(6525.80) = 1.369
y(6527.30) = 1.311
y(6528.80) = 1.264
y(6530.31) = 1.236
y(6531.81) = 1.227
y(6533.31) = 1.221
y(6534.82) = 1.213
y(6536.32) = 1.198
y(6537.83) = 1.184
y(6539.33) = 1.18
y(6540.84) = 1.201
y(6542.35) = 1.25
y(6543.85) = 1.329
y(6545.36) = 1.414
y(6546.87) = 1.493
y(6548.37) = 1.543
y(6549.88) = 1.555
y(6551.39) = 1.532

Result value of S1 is 1.93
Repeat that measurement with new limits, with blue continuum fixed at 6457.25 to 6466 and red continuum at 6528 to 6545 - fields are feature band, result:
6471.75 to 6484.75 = -2.3 angstrom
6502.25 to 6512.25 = -0.6 angstrom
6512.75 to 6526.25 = -1.7 angstrom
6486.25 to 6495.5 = -1.1 angstrom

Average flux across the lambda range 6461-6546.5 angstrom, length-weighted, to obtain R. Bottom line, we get 1.26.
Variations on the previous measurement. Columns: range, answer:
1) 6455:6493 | 1.23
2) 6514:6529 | 1.34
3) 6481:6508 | 1.23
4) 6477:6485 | 1.3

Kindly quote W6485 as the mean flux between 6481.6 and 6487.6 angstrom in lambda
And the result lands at 1.29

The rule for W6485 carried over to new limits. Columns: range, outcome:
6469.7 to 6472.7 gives 1.32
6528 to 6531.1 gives 1.25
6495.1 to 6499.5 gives 1.18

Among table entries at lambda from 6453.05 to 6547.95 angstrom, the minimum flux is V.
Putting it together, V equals 1.025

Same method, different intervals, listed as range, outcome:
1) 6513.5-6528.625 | 1.276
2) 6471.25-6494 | 1.266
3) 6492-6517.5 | 1.105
